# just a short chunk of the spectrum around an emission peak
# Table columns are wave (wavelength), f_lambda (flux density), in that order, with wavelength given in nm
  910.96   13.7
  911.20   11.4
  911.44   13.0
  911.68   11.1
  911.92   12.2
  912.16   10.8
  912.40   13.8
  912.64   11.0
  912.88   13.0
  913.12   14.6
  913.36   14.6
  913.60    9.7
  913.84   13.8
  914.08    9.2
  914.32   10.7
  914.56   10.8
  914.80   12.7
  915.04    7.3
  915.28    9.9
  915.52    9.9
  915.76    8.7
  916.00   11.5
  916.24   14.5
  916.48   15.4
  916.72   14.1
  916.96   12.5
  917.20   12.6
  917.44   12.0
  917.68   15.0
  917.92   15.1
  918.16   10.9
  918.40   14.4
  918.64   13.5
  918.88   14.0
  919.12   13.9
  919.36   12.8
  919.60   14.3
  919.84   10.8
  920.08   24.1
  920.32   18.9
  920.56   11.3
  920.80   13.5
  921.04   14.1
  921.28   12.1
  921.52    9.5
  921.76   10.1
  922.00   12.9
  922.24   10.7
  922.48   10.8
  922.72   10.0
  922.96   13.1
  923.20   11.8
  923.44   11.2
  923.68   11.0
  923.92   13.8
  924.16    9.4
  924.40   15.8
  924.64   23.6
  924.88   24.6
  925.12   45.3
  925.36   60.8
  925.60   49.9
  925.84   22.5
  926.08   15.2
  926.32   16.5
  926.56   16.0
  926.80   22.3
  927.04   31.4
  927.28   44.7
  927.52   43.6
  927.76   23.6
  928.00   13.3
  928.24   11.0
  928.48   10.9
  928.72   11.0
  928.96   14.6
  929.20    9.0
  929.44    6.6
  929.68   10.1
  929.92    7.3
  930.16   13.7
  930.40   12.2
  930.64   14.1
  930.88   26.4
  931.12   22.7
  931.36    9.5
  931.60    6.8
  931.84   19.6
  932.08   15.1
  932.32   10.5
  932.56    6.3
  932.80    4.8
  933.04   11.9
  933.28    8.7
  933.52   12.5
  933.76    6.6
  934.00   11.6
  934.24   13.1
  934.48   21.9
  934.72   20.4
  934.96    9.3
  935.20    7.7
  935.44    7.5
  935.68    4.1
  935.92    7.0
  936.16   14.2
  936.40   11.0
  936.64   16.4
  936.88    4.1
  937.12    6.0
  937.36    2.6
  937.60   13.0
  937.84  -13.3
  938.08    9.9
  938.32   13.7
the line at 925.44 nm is [S II]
